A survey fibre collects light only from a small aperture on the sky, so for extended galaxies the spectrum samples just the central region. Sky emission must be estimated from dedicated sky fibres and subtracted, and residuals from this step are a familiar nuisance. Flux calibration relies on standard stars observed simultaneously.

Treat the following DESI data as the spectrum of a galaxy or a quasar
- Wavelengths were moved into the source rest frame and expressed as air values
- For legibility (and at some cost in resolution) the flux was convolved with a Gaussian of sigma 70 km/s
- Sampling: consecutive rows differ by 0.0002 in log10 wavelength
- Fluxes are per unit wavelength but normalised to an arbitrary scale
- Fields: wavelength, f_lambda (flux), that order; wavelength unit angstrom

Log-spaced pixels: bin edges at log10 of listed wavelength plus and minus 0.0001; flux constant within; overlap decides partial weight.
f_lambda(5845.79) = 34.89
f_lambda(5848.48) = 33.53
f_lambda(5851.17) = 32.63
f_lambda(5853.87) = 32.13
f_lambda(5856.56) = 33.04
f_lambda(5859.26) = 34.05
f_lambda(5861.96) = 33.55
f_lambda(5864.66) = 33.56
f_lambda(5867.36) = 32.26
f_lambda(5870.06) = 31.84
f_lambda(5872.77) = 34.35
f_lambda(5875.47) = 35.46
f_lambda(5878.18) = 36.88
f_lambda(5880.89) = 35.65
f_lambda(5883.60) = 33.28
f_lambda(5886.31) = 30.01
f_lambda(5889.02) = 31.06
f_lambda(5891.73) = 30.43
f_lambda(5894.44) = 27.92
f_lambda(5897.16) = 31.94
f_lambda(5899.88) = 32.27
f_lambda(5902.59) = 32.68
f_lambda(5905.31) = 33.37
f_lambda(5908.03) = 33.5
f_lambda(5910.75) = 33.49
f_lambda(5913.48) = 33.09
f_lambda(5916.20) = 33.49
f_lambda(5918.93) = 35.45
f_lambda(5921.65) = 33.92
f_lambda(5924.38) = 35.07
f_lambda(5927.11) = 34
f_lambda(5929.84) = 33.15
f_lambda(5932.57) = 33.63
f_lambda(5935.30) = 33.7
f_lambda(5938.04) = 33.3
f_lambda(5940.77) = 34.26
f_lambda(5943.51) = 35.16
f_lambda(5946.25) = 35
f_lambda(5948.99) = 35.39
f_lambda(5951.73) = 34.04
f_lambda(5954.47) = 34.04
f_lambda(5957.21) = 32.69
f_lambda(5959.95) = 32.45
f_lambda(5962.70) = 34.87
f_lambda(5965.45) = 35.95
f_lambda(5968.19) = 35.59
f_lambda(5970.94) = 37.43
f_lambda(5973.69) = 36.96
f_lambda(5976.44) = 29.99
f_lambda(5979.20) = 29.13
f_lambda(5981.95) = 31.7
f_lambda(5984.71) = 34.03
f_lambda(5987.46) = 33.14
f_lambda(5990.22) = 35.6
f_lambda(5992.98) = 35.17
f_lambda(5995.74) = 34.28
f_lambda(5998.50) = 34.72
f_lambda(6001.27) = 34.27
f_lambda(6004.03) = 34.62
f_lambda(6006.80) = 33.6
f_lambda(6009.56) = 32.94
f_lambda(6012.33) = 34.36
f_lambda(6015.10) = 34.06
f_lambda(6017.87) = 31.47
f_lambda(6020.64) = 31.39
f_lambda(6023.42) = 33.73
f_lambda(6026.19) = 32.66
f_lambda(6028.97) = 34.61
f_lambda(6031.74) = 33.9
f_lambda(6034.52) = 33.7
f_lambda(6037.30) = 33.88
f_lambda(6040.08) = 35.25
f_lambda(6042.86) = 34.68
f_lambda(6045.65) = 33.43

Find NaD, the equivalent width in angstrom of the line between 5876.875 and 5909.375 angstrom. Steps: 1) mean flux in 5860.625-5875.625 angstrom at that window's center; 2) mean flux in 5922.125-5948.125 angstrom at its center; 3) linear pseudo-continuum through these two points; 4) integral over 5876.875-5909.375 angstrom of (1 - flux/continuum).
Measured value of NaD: 1.2 angstrom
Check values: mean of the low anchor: 33.4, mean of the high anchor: 34.1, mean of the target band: 32.4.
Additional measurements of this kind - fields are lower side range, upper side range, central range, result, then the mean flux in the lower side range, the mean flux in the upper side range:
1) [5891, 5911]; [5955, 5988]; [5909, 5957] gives -2.01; 31.9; 33.7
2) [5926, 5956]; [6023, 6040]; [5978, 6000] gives 0.32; 34.1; 33.9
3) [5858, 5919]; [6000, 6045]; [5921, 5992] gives -1.45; 33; 33.7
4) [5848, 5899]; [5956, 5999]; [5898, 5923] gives -0.17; 32.8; 34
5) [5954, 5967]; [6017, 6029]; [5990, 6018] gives -0.94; 34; 32.6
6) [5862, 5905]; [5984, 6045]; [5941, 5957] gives -0.60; 32.7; 33.9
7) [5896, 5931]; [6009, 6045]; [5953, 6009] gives -0.73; 33.5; 33.6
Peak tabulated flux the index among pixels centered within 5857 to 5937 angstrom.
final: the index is 36.88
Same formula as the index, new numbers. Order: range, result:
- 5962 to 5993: 37.43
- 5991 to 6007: 35.17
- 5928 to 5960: 35.39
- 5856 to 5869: 34.05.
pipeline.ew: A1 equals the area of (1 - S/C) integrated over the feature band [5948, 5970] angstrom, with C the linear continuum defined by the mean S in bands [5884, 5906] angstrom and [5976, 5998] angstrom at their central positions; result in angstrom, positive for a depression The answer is -1.3 angstrom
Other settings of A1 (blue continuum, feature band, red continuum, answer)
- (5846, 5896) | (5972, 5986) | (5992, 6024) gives 0.44 angstrom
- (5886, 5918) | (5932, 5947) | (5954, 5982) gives -0.51 angstrom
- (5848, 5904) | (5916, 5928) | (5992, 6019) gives -0.47 angstrom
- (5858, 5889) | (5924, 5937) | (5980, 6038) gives -0.07 angstrom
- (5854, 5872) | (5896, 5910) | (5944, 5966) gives 0.32 angstrom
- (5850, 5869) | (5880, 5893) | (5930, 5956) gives 0.56 angstrom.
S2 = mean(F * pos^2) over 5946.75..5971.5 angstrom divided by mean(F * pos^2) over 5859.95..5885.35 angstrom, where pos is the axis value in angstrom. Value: 1.05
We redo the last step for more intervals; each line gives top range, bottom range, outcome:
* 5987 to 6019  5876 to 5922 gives 1.07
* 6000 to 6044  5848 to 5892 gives 1.07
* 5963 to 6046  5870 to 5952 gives 1.05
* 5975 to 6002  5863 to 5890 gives 1.03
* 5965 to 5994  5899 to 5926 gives 1.03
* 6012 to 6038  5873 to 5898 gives 1.07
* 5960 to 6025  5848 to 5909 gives 1.07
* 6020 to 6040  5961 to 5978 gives 0.98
